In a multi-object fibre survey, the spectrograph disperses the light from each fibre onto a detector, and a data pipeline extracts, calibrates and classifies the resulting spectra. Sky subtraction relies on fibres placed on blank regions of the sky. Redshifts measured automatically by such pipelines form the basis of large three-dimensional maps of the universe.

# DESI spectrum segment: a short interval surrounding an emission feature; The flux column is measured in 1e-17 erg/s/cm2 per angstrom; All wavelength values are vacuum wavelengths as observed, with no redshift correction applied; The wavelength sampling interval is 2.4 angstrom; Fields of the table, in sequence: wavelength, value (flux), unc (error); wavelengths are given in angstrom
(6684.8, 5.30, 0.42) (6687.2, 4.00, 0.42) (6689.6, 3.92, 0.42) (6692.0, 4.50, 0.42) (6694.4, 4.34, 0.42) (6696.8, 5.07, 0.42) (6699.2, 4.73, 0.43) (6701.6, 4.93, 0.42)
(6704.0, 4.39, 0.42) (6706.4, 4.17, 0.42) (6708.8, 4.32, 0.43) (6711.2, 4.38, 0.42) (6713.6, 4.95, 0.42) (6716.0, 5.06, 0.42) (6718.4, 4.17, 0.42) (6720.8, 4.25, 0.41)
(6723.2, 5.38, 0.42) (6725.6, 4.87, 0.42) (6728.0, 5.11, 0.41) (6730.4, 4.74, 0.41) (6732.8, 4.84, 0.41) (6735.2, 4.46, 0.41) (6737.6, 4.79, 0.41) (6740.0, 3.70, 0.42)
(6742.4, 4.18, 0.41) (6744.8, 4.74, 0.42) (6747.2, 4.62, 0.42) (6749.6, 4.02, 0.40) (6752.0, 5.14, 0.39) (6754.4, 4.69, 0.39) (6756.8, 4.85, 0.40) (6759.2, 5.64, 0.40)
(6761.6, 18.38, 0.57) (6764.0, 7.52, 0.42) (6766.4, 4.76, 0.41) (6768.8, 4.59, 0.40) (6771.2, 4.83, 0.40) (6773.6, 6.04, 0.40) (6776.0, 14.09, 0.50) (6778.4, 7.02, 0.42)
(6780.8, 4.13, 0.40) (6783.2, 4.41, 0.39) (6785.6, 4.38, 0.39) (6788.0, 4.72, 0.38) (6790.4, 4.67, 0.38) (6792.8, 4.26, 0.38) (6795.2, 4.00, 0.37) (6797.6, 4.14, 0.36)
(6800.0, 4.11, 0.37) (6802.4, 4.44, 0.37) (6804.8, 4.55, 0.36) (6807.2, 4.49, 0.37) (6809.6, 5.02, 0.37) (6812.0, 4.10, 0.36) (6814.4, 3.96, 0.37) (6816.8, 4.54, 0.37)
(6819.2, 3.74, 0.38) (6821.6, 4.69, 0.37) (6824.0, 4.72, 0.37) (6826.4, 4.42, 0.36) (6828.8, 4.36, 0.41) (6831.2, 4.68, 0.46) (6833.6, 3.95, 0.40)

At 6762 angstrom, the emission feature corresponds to [S II] 6716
